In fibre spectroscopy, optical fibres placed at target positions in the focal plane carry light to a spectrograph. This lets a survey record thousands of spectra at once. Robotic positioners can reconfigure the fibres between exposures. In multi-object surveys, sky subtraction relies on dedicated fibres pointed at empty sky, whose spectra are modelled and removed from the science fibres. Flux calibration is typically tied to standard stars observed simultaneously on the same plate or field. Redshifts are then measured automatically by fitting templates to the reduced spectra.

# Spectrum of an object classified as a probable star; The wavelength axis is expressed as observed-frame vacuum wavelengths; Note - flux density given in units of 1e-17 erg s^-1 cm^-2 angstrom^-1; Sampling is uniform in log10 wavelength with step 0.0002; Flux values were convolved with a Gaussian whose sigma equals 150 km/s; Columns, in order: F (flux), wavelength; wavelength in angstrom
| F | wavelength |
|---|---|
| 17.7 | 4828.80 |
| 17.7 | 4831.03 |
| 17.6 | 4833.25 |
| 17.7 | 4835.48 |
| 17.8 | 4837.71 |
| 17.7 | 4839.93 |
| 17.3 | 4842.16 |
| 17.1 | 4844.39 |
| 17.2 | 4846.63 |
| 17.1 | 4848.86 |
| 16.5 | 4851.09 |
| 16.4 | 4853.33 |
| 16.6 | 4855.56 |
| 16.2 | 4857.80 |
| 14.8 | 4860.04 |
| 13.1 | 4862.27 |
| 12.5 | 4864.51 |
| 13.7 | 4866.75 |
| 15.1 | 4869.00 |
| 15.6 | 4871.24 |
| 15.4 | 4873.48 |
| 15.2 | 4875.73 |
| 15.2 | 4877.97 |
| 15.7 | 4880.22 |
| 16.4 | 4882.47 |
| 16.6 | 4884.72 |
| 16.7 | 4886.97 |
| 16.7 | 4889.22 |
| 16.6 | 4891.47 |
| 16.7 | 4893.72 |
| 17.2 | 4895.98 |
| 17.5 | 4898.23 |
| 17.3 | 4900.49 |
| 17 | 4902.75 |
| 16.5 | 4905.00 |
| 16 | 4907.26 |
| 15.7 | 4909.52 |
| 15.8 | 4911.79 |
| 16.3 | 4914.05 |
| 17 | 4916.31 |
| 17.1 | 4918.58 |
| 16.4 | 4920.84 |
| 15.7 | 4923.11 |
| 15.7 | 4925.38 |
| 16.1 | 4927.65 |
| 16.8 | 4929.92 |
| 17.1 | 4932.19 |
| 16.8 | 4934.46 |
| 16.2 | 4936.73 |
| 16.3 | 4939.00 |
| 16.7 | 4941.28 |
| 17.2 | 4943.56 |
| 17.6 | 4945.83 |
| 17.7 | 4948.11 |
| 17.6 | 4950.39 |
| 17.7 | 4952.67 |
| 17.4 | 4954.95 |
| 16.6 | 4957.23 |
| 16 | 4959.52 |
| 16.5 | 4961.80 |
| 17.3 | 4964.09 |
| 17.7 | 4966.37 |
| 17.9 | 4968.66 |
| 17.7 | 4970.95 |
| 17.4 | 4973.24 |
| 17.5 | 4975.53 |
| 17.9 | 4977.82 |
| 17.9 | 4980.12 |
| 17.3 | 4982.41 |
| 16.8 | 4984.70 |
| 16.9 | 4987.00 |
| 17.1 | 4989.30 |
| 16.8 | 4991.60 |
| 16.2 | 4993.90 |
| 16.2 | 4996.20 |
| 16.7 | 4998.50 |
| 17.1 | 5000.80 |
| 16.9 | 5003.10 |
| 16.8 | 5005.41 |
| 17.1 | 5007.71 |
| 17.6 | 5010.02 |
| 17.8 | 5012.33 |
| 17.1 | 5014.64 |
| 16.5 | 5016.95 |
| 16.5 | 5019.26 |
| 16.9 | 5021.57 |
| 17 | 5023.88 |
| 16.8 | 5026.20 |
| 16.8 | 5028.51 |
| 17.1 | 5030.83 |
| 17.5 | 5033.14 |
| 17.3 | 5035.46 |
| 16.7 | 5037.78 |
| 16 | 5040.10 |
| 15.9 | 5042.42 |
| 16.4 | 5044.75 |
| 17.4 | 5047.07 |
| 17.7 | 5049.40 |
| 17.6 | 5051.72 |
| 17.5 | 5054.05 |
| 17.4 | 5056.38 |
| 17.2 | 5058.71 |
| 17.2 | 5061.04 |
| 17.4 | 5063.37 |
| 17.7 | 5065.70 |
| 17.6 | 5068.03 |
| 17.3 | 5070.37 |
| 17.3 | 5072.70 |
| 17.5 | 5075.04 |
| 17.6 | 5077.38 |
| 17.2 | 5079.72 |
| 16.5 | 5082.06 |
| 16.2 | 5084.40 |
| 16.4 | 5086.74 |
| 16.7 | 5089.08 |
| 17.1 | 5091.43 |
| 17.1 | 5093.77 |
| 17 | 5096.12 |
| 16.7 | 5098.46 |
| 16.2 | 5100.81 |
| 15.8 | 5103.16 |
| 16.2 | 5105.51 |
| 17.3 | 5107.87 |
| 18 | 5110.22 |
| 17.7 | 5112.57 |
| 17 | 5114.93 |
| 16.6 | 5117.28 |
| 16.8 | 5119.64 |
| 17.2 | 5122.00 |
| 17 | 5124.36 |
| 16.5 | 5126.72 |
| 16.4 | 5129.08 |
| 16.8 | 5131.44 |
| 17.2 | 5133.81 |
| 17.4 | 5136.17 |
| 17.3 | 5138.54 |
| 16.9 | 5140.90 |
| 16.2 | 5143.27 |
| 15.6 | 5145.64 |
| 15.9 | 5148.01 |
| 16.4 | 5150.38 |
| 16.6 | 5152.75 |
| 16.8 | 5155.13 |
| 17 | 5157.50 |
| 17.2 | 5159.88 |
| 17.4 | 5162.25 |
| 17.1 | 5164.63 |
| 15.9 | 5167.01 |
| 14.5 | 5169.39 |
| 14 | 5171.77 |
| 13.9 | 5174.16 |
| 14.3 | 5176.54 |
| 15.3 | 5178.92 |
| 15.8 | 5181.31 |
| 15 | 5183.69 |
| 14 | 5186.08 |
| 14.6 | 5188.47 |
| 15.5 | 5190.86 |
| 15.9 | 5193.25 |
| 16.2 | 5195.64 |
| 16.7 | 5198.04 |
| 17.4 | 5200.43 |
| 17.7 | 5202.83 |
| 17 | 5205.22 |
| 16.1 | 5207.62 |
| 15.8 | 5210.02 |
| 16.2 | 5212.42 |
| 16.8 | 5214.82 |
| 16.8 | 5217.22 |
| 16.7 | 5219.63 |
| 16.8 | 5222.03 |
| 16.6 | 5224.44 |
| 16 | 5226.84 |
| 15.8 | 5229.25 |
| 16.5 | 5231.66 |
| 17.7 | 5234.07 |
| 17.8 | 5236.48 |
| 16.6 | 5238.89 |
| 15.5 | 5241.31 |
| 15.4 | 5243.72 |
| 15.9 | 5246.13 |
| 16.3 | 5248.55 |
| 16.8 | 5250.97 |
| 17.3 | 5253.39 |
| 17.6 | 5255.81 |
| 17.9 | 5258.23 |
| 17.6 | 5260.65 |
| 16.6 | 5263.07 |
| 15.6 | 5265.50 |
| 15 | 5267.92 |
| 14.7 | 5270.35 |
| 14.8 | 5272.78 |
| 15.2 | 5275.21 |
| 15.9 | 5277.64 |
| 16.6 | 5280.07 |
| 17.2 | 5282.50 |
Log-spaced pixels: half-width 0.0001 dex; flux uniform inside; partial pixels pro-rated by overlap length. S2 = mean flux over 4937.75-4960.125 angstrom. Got 17.1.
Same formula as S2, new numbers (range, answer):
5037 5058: 17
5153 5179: 15.8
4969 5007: 17.1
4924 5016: 17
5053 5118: 17.1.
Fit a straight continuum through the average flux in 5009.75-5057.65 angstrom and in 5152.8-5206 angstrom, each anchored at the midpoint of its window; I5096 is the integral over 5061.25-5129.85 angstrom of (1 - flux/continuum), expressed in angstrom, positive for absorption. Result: -1.8 angstrom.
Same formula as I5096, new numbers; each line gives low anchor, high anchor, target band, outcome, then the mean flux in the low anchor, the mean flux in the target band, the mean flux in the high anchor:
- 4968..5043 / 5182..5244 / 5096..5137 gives -0.6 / 17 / 16.9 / 16.3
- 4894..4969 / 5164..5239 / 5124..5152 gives -0.7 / 16.8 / 16.6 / 16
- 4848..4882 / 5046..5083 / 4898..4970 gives -3.5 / 15.3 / 16.8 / 17.4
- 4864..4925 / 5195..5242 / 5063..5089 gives -1.1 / 16.1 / 17.1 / 16.6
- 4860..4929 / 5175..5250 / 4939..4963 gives -1.6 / 15.9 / 17.1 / 16.1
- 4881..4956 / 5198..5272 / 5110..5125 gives -0.5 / 16.7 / 17.1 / 16.5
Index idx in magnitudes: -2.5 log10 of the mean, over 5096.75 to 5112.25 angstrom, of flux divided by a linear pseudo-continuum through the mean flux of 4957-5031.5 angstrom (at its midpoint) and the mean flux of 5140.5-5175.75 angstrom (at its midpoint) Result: -0.03 mag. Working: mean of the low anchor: 17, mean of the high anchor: 16.1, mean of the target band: 16.8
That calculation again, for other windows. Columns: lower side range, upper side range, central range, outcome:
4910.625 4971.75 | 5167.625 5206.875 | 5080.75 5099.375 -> -0.05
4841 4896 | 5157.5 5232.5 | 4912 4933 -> -0.04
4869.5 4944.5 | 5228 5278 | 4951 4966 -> -0.04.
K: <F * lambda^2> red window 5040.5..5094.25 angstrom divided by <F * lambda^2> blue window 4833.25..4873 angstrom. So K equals 1.2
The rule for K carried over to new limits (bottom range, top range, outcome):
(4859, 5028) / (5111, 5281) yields 1.09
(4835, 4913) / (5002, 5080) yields 1.13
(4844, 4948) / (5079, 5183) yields 1.12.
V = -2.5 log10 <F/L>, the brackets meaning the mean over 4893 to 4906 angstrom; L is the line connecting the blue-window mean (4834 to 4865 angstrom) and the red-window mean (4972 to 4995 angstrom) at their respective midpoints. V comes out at -0.024 mag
